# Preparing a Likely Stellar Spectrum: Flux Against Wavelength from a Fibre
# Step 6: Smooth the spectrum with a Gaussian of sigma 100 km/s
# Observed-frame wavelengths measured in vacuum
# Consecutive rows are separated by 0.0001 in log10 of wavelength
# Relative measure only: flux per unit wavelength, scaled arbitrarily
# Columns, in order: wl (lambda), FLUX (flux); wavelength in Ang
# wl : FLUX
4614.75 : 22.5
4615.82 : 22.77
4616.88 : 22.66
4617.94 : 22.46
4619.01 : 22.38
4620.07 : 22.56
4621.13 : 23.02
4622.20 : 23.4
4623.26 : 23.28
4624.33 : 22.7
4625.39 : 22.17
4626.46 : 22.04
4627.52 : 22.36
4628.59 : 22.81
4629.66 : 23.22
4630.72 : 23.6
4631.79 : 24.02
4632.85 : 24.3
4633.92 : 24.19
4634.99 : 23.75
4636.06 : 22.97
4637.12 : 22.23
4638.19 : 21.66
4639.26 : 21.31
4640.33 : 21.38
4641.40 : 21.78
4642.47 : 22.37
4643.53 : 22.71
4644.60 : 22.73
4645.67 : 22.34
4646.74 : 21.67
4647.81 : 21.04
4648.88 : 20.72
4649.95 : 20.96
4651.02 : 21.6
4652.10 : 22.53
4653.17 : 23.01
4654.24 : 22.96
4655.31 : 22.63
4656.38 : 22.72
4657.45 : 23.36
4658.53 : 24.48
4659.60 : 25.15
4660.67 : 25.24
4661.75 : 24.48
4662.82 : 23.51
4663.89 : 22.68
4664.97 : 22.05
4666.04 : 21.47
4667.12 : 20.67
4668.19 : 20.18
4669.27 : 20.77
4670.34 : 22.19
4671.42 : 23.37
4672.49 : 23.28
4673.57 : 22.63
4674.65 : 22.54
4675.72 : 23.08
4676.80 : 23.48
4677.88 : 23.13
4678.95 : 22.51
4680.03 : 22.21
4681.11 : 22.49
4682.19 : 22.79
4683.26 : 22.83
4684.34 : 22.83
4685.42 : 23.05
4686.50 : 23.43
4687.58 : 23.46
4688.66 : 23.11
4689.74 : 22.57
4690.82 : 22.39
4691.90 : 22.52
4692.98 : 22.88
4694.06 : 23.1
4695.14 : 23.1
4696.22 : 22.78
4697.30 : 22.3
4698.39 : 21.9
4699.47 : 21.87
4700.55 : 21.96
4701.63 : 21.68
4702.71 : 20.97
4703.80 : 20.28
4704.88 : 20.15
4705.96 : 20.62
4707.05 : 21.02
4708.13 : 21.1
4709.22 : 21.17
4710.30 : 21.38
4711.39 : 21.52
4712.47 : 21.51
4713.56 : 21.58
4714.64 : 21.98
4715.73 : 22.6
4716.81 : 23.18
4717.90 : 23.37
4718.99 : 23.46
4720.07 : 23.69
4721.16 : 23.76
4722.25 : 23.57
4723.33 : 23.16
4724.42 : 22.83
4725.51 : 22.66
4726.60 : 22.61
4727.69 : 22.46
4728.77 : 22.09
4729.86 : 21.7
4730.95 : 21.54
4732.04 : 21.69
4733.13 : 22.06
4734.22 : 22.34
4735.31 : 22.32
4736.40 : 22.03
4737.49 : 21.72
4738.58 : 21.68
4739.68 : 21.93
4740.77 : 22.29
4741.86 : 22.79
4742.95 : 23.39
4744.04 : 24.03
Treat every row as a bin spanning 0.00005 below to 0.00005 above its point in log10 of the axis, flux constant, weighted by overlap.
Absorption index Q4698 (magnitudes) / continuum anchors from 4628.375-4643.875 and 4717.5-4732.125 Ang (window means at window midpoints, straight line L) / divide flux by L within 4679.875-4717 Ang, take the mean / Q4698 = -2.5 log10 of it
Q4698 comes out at 0.03 mag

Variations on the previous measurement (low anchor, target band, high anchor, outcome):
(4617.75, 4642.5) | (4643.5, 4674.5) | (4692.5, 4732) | 0.00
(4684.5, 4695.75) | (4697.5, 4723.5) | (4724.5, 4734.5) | 0.03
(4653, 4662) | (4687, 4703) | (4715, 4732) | 0.04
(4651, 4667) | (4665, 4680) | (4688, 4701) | 0.03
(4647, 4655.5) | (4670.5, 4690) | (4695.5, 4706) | -0.06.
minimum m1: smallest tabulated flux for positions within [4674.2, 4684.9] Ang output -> 22.21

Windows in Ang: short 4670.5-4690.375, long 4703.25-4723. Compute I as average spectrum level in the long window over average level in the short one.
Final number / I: 0.96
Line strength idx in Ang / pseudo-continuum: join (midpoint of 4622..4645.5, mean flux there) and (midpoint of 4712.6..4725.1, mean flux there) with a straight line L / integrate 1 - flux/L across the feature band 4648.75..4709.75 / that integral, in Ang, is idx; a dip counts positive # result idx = 1.16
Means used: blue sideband 22.8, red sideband 23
